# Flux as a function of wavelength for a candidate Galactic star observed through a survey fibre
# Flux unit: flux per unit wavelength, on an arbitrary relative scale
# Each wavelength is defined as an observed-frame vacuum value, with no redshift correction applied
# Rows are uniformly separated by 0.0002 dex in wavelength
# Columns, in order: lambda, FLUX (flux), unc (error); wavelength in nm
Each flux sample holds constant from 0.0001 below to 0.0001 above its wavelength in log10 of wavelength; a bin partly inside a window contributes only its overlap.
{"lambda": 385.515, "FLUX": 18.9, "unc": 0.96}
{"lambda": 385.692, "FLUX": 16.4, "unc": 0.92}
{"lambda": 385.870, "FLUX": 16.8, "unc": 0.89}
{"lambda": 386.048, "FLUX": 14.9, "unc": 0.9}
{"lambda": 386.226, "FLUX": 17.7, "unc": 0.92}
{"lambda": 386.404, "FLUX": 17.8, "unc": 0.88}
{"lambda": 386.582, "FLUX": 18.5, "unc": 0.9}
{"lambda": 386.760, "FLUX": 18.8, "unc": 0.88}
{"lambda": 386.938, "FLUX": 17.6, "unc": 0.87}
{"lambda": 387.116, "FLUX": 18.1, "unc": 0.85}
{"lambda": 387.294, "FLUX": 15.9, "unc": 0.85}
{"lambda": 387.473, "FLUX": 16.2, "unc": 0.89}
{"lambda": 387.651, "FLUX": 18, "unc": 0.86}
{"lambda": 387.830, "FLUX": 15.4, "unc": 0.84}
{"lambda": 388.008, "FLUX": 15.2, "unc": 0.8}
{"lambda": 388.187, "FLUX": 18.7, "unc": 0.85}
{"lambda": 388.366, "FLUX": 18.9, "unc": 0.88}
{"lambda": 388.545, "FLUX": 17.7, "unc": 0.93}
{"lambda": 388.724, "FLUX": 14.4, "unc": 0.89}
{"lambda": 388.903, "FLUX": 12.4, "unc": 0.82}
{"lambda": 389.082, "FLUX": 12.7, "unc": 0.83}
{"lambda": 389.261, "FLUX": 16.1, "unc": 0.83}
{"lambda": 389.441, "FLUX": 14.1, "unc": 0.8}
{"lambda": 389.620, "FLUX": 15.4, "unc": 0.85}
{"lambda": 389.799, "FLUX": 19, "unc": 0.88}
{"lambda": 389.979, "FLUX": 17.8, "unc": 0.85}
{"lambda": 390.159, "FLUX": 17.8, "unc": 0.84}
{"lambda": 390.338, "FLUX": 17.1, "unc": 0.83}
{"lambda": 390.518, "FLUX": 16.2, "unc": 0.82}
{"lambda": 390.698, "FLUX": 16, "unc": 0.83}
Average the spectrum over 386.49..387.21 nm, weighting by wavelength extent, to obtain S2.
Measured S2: 18.3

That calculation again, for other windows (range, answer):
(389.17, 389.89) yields 16.1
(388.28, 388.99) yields 15.8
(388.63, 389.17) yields 13.2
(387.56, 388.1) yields 16.2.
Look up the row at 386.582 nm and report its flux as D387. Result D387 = 18.5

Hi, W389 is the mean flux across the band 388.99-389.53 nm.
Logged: 14.3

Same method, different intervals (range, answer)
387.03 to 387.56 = 16.7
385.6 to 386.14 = 16.1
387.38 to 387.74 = 17.1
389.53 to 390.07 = 17.4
